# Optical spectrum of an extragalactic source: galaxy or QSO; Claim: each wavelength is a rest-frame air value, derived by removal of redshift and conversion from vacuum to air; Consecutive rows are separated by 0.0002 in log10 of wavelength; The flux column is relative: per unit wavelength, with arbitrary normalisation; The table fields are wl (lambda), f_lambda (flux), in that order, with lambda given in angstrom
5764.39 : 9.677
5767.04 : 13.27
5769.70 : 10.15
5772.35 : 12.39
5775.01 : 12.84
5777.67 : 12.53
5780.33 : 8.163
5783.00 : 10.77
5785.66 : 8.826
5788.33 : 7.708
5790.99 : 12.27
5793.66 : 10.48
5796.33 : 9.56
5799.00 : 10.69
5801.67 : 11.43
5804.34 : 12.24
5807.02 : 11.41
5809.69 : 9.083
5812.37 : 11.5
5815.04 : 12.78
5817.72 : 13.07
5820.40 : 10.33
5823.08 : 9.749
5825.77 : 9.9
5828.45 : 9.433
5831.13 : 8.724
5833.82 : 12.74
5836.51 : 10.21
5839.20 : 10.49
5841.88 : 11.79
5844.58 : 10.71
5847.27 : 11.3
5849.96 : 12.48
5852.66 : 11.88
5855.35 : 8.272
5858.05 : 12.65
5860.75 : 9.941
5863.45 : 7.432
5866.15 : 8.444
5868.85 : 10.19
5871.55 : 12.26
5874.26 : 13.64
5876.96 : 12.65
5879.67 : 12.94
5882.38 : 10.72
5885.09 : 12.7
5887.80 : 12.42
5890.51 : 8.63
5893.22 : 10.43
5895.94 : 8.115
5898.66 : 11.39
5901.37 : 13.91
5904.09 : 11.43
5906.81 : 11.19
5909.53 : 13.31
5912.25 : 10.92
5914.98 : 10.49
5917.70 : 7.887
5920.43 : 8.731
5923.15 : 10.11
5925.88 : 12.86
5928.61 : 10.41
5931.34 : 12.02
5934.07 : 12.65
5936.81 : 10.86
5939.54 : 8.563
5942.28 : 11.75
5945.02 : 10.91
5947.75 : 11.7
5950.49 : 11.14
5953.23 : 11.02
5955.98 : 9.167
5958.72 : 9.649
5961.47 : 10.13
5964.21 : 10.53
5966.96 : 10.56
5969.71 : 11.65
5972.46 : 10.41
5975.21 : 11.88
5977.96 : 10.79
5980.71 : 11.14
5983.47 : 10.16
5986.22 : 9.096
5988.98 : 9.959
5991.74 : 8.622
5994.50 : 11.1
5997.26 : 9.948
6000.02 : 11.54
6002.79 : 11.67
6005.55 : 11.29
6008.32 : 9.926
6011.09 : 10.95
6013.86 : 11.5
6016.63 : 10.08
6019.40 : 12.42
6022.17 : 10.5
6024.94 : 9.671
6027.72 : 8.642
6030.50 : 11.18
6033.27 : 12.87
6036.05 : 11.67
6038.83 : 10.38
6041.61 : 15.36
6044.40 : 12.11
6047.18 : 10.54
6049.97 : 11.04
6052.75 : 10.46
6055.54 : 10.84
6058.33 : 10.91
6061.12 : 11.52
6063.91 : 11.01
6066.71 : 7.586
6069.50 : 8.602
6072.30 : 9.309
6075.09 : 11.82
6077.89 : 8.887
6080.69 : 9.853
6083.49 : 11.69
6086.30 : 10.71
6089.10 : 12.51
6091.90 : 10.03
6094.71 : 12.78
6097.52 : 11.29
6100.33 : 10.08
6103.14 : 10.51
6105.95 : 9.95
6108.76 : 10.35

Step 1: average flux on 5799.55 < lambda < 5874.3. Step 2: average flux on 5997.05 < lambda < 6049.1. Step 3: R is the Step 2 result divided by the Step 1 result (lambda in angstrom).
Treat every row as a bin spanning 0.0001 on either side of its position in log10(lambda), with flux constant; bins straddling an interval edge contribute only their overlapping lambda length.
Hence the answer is 1.04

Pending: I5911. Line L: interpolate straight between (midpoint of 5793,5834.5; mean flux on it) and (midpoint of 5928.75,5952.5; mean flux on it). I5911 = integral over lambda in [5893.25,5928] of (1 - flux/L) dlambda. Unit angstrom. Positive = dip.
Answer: 0.7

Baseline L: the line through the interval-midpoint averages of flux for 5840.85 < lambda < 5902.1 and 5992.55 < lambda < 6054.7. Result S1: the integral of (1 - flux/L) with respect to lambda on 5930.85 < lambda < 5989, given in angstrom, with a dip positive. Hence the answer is 1.94 angstrom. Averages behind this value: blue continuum 11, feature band 10.7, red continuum 11.1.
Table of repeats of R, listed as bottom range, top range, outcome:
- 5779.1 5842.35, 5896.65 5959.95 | 1.04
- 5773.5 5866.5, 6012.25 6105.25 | 1.02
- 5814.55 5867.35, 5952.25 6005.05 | 0.99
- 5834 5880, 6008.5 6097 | 0.99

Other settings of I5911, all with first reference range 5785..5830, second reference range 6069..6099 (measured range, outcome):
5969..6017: 0.3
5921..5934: -0.8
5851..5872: 1.1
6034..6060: -1.9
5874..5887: -2.2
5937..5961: 0.4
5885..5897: 0.4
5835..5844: -0.2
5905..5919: -0.2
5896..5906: -0.9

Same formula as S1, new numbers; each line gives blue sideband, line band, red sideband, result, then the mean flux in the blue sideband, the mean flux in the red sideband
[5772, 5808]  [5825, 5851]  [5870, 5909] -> 0.9 angstrom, 10.8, 11.6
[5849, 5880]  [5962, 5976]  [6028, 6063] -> 0.4 angstrom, 11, 11.5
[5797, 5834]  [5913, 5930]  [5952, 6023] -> 0.9 angstrom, 10.9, 10.6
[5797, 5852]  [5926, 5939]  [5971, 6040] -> -0.7 angstrom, 11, 10.7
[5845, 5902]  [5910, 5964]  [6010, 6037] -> 1.8 angstrom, 11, 10.9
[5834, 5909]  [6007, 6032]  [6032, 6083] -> 0.8 angstrom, 11.1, 10.8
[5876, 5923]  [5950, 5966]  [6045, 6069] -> 0.9 angstrom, 11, 10.5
